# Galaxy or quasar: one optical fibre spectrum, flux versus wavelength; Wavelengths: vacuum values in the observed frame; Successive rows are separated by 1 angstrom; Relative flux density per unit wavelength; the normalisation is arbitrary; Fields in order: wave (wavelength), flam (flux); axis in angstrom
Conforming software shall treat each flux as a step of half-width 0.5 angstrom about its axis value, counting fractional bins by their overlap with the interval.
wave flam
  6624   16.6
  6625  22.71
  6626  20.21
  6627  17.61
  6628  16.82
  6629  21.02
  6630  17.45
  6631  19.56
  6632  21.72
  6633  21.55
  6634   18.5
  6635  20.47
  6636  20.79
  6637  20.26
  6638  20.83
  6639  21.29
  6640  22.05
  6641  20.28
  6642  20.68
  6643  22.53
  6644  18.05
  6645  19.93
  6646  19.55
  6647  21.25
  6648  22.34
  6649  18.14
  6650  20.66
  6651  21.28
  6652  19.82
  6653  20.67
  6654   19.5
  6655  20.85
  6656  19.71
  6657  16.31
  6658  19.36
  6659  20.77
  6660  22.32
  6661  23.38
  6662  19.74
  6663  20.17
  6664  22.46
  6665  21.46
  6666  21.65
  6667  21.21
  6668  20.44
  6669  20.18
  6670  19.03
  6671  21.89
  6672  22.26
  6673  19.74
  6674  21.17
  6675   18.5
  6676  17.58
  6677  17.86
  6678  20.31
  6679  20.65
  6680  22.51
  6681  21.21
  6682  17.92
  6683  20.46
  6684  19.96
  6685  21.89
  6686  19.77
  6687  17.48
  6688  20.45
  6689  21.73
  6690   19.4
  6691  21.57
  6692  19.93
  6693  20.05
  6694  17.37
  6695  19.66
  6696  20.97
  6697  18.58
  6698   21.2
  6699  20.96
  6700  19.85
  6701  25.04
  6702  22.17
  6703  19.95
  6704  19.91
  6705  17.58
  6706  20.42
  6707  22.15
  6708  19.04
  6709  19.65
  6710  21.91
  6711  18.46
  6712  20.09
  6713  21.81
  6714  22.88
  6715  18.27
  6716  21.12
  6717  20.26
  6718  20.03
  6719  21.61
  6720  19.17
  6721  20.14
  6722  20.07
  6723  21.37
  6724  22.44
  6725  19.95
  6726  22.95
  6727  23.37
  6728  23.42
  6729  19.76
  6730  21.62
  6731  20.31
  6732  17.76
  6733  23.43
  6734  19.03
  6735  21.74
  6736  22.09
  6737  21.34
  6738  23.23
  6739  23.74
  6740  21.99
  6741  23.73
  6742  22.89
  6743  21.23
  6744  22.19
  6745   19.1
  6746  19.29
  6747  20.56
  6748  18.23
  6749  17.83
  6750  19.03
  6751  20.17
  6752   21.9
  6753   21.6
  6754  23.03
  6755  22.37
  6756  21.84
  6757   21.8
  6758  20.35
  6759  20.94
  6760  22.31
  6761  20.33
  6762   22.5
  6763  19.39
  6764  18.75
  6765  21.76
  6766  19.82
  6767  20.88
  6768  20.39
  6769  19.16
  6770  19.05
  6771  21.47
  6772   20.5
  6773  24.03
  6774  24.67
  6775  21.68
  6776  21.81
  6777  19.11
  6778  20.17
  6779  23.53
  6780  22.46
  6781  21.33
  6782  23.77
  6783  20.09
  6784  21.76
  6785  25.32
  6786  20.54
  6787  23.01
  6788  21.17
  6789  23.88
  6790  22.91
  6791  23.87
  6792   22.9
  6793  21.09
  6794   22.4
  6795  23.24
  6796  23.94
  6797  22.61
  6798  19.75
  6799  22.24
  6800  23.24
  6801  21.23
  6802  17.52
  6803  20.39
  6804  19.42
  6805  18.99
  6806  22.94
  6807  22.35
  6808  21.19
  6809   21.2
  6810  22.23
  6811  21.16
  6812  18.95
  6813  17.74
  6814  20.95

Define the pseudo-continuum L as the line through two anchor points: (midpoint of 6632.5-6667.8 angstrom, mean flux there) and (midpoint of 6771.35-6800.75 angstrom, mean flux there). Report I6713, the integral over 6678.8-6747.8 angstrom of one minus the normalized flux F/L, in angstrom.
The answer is 1.9 angstrom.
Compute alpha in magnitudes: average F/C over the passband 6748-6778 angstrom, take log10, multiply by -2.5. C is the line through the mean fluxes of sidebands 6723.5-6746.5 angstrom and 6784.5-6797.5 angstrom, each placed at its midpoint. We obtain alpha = 0.07 mag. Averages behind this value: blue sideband 21.6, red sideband 22.8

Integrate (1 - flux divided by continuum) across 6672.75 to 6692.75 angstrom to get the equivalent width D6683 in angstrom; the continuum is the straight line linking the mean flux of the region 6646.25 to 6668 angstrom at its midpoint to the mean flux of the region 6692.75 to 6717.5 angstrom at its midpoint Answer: 0.5 angstrom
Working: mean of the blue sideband 20.6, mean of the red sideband 20.4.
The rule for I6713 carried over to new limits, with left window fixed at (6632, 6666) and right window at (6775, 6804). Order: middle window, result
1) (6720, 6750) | 0.4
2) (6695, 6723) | 0.9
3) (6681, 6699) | 0.8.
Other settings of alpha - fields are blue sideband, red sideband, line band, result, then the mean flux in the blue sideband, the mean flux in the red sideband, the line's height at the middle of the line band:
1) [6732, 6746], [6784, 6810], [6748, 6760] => 0.043 mag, 21.7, 21.9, 21.8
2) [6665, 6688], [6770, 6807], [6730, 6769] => 0.015 mag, 20.2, 21.9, 21.3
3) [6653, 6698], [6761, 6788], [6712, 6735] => -0.008 mag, 20.2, 21.4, 20.8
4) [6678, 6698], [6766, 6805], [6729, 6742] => -0.039 mag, 20.1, 21.7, 20.9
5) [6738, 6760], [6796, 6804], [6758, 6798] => -0.029 mag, 21.2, 21.1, 21.1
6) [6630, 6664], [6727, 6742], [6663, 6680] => 0.018 mag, 20.4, 21.8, 20.8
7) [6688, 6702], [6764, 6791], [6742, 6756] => 0.034 mag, 20.5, 21.7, 21.3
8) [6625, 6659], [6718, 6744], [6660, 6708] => 0.017 mag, 20.1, 21.5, 20.8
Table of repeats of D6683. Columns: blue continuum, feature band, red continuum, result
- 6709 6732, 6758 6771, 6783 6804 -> 0.7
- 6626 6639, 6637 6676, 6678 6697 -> -1.1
